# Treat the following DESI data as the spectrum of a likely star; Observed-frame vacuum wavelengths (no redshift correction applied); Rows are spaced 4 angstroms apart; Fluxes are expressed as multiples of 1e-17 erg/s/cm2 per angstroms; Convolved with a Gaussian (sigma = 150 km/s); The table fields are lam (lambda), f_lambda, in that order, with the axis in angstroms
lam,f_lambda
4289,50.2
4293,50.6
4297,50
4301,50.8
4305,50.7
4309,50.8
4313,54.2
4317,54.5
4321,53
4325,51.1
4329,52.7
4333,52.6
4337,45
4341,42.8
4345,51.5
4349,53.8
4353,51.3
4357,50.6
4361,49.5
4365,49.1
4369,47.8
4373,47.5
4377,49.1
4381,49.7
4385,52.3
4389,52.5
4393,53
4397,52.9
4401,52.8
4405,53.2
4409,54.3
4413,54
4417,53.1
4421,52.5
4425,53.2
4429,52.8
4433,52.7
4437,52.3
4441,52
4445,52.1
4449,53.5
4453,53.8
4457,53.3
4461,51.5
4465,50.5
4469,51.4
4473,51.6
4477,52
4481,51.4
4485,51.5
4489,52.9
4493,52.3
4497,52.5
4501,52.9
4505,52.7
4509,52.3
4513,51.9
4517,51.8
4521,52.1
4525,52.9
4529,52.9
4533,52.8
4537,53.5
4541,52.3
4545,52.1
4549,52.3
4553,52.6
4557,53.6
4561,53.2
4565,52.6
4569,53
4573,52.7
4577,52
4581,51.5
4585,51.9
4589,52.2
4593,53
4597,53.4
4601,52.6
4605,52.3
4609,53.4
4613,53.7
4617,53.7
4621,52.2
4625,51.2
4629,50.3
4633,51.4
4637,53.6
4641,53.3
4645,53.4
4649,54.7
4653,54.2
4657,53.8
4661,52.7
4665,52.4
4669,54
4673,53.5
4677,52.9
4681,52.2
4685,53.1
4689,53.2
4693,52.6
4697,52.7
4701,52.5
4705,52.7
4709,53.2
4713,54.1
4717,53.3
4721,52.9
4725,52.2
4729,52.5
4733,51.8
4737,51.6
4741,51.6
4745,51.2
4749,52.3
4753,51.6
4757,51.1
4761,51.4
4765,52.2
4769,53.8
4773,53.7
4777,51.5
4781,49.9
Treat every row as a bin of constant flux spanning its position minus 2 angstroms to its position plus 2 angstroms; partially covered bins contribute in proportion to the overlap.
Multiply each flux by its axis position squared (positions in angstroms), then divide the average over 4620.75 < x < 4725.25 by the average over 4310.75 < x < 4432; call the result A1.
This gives 1.18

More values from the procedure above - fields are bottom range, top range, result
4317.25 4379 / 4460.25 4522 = 1.11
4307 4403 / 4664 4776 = 1.21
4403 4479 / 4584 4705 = 1.10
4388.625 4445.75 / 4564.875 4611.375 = 1.07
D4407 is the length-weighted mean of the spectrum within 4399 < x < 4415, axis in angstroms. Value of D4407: 53.6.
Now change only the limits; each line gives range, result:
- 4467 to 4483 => 51.6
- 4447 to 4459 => 53.5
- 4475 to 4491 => 52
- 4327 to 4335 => 52.7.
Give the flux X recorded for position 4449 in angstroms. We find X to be 53.5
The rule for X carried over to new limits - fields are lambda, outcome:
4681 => 52.2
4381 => 49.7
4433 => 52.7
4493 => 52.3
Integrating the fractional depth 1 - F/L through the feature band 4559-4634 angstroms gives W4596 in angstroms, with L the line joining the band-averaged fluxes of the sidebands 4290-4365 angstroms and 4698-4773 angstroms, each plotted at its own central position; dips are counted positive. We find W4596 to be -0.88 angstroms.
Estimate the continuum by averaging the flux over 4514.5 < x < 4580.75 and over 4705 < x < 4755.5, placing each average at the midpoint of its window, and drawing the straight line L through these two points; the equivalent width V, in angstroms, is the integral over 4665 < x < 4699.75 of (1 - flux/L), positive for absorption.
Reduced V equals -0.37 angstroms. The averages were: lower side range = 52.6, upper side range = 52.4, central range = 53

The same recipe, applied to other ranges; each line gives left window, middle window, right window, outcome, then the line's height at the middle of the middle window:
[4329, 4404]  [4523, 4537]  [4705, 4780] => -0.5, 51.2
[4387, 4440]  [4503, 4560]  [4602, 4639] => 0.1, 52.7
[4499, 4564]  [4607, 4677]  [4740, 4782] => -1.0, 52.3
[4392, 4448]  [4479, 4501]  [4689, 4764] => 0.2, 52.8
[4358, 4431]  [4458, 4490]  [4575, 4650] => 0.2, 52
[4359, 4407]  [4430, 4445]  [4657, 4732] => -0.3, 51.2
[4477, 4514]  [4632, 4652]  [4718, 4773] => -0.5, 52.2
